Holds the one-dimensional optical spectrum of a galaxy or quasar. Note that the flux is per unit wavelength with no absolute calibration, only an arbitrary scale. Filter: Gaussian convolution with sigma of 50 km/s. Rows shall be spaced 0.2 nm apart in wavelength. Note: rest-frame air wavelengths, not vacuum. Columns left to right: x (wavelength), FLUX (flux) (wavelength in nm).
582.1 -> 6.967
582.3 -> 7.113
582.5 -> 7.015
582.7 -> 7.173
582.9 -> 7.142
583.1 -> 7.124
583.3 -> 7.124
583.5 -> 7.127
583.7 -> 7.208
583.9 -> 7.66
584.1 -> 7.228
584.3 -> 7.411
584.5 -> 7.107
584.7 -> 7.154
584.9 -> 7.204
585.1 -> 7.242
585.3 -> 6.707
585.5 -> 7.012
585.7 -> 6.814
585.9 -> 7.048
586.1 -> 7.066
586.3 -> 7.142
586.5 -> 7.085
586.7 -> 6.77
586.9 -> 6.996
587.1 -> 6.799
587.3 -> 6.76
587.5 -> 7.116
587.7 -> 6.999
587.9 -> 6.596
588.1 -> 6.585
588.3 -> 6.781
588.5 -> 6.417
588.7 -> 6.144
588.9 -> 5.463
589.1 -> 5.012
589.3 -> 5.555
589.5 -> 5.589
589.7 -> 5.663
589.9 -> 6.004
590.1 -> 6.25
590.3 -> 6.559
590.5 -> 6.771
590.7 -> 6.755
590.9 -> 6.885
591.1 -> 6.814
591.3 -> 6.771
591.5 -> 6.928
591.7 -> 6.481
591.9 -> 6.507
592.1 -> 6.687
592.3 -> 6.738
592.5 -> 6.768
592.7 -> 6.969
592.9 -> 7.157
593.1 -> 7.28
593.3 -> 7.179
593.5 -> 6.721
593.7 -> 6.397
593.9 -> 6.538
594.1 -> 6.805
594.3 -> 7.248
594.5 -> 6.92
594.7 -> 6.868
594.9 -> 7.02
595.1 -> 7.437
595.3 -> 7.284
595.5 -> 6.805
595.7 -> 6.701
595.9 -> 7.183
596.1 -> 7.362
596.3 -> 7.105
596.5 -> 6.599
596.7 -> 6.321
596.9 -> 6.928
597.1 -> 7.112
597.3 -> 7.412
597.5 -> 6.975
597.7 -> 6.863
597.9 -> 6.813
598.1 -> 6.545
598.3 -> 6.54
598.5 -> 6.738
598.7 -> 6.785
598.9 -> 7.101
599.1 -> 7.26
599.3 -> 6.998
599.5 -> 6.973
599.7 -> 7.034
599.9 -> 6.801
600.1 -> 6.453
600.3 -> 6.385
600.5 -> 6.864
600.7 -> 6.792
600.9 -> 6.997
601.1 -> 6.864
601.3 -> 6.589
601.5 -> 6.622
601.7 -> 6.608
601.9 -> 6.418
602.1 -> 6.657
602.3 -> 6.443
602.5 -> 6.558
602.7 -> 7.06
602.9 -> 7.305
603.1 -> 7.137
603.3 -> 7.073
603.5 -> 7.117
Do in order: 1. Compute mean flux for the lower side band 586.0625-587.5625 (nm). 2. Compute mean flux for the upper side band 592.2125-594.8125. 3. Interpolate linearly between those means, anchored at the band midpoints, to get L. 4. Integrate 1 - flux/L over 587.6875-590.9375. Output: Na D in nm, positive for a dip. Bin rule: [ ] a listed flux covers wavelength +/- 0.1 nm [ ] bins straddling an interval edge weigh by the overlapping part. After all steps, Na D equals 0.34 nm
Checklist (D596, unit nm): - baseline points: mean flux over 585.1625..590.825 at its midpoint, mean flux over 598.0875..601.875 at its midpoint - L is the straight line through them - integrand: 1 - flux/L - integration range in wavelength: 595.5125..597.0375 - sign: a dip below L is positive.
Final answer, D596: -0.04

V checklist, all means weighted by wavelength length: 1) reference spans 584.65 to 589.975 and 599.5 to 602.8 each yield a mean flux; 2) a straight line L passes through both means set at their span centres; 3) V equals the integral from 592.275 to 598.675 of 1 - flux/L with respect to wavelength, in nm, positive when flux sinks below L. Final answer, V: -0.25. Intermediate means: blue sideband 6.58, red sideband 6.7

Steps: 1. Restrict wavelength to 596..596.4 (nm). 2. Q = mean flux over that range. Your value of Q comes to 7.23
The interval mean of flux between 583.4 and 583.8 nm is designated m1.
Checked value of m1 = 7.17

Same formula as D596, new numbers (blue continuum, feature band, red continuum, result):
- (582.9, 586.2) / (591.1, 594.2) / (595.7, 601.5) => 0.08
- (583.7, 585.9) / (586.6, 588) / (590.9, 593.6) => 0.04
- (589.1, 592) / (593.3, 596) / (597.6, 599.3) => -0.13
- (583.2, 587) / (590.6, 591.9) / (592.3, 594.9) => 0.04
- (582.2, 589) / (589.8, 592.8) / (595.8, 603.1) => 0.11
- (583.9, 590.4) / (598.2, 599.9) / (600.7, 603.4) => -0.04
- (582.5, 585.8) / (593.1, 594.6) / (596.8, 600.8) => 0.02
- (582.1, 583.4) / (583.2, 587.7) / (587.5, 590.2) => -0.28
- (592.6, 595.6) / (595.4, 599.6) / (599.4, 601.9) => -0.04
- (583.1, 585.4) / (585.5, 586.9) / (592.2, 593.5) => 0.03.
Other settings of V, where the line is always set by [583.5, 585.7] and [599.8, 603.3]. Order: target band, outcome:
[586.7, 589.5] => 0.277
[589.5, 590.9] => 0.142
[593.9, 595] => -0.001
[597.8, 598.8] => 0.021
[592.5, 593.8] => 0.004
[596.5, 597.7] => -0.009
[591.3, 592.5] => 0.052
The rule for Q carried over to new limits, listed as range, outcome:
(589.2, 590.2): 5.81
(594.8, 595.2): 7.23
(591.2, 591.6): 6.85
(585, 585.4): 6.97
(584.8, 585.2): 7.22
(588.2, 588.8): 6.45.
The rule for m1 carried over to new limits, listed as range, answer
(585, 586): 6.96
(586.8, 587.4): 6.85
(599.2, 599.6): 6.99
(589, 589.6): 5.39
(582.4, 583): 7.11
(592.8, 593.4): 7.21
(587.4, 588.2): 6.82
